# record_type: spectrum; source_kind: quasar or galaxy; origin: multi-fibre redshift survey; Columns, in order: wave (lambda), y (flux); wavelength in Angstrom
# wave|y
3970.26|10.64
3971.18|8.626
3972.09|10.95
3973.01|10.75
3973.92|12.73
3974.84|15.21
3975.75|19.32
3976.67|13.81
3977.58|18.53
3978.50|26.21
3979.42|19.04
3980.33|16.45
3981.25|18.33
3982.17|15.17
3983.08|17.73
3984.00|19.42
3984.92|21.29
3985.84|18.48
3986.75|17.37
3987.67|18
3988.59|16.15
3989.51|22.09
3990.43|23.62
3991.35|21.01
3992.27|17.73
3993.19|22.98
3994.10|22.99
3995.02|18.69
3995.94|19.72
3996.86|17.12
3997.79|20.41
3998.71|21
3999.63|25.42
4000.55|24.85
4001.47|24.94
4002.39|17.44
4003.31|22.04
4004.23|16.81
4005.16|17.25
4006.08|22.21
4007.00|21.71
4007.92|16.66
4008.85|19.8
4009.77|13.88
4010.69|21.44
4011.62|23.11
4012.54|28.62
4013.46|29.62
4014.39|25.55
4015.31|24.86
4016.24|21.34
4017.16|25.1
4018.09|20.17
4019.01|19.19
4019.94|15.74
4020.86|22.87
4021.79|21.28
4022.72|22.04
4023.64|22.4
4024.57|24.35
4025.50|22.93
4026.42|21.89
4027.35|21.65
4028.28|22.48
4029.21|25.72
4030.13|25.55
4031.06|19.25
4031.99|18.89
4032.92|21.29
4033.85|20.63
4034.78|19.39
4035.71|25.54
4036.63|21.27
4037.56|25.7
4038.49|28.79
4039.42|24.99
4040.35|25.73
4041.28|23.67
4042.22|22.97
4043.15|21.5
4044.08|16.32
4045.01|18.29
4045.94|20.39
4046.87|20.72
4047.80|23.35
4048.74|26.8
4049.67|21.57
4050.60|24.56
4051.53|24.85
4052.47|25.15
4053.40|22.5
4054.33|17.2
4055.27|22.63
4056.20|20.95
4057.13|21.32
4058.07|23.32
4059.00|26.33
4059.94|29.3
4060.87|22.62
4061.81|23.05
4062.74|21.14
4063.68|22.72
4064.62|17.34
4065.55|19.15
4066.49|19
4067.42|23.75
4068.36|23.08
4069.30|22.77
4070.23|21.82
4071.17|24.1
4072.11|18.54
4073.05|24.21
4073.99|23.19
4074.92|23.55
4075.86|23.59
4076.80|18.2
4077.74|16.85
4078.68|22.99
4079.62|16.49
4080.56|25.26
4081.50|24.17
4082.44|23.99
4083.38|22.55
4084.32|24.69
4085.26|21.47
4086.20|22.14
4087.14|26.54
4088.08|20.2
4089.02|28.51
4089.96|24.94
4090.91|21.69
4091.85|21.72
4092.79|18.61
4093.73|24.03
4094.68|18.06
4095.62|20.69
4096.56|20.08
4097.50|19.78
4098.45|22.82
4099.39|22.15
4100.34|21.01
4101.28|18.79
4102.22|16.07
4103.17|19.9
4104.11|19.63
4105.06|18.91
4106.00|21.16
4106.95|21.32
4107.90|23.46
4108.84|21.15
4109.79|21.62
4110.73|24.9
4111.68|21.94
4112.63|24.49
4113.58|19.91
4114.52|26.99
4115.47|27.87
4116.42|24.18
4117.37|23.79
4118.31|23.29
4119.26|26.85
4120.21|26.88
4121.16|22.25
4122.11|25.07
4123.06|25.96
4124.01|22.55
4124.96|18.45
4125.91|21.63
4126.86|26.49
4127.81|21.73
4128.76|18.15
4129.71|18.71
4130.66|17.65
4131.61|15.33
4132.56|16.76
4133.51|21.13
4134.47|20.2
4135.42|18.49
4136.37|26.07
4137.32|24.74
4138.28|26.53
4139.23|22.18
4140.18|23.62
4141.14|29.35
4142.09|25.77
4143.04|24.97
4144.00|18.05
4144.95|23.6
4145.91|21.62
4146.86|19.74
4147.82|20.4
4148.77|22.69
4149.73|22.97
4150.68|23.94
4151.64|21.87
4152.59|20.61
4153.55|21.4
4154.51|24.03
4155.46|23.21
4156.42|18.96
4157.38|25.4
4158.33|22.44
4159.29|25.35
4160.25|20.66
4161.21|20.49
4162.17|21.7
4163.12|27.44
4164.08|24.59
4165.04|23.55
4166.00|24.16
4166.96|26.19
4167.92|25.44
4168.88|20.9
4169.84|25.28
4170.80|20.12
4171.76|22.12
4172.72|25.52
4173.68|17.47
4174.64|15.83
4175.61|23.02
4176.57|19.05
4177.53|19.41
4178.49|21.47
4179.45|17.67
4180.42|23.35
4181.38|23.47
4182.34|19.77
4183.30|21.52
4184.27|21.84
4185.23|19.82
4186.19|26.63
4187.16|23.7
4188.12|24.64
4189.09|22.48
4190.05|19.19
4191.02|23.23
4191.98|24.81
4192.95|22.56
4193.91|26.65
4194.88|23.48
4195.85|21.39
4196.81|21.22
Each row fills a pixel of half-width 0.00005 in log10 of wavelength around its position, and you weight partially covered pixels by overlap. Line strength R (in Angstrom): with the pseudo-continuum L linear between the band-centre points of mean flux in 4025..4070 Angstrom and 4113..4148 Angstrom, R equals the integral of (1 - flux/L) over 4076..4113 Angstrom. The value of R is 1.6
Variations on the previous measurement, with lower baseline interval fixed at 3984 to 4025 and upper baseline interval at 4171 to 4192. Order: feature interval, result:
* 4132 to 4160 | -1.47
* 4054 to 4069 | -0.61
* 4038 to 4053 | -1.34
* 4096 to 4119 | -0.61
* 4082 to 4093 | -0.97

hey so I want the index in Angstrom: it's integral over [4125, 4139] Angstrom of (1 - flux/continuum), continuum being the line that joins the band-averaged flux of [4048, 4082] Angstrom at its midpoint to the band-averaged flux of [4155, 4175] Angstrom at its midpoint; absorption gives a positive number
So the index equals 1.1 Angstrom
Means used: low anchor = 22.3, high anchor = 22.7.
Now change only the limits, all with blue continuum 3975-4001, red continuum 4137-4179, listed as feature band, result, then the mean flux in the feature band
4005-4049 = -3.9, 22.2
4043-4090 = -2.8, 22.3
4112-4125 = -1.4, 24.3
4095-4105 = 0.8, 20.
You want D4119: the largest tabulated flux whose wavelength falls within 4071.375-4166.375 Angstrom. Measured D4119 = 29.35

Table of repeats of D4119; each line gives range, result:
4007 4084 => 29.62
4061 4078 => 24.21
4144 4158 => 25.4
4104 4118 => 27.87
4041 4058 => 26.8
